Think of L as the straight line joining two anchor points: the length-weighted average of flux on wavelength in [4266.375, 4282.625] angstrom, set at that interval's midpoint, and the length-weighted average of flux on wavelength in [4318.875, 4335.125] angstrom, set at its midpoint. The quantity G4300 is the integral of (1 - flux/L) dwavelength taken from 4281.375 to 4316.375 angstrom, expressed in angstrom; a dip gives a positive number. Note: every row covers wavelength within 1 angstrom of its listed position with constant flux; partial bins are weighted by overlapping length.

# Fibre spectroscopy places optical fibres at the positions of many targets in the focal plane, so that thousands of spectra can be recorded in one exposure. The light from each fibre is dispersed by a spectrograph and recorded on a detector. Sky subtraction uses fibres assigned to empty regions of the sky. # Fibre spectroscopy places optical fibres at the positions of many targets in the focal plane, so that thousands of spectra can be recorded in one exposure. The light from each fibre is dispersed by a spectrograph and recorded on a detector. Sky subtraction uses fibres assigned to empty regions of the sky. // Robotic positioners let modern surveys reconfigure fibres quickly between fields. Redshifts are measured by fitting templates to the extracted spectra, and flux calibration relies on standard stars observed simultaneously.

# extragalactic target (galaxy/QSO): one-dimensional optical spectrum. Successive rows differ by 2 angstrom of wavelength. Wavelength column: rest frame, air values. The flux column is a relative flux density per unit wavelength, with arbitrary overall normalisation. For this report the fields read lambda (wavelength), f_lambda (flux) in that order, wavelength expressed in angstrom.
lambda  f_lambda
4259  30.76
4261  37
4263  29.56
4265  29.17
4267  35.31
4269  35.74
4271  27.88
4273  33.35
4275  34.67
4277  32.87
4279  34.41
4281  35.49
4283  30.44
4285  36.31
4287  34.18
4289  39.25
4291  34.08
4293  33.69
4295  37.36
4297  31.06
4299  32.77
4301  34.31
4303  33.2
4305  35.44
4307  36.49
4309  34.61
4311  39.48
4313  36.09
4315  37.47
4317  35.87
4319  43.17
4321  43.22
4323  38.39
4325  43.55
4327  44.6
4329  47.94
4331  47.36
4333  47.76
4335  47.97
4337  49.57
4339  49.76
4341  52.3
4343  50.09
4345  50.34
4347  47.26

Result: 3.27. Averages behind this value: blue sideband 33.6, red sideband 44.8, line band 35.1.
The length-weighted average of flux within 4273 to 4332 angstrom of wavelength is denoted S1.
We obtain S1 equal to 37.1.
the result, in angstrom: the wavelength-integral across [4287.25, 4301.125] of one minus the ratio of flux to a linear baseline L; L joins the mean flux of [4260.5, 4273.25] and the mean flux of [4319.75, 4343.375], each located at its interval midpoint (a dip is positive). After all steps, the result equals 1.4 angstrom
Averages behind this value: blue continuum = 32.4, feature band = 34.6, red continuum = 46.8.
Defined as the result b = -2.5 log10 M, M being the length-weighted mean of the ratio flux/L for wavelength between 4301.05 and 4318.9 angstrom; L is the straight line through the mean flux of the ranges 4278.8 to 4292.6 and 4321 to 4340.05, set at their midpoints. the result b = 0.13 mag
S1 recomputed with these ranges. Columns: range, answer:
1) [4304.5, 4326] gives 38.6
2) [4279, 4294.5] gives 34.8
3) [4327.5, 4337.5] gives 47.9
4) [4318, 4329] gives 43.1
